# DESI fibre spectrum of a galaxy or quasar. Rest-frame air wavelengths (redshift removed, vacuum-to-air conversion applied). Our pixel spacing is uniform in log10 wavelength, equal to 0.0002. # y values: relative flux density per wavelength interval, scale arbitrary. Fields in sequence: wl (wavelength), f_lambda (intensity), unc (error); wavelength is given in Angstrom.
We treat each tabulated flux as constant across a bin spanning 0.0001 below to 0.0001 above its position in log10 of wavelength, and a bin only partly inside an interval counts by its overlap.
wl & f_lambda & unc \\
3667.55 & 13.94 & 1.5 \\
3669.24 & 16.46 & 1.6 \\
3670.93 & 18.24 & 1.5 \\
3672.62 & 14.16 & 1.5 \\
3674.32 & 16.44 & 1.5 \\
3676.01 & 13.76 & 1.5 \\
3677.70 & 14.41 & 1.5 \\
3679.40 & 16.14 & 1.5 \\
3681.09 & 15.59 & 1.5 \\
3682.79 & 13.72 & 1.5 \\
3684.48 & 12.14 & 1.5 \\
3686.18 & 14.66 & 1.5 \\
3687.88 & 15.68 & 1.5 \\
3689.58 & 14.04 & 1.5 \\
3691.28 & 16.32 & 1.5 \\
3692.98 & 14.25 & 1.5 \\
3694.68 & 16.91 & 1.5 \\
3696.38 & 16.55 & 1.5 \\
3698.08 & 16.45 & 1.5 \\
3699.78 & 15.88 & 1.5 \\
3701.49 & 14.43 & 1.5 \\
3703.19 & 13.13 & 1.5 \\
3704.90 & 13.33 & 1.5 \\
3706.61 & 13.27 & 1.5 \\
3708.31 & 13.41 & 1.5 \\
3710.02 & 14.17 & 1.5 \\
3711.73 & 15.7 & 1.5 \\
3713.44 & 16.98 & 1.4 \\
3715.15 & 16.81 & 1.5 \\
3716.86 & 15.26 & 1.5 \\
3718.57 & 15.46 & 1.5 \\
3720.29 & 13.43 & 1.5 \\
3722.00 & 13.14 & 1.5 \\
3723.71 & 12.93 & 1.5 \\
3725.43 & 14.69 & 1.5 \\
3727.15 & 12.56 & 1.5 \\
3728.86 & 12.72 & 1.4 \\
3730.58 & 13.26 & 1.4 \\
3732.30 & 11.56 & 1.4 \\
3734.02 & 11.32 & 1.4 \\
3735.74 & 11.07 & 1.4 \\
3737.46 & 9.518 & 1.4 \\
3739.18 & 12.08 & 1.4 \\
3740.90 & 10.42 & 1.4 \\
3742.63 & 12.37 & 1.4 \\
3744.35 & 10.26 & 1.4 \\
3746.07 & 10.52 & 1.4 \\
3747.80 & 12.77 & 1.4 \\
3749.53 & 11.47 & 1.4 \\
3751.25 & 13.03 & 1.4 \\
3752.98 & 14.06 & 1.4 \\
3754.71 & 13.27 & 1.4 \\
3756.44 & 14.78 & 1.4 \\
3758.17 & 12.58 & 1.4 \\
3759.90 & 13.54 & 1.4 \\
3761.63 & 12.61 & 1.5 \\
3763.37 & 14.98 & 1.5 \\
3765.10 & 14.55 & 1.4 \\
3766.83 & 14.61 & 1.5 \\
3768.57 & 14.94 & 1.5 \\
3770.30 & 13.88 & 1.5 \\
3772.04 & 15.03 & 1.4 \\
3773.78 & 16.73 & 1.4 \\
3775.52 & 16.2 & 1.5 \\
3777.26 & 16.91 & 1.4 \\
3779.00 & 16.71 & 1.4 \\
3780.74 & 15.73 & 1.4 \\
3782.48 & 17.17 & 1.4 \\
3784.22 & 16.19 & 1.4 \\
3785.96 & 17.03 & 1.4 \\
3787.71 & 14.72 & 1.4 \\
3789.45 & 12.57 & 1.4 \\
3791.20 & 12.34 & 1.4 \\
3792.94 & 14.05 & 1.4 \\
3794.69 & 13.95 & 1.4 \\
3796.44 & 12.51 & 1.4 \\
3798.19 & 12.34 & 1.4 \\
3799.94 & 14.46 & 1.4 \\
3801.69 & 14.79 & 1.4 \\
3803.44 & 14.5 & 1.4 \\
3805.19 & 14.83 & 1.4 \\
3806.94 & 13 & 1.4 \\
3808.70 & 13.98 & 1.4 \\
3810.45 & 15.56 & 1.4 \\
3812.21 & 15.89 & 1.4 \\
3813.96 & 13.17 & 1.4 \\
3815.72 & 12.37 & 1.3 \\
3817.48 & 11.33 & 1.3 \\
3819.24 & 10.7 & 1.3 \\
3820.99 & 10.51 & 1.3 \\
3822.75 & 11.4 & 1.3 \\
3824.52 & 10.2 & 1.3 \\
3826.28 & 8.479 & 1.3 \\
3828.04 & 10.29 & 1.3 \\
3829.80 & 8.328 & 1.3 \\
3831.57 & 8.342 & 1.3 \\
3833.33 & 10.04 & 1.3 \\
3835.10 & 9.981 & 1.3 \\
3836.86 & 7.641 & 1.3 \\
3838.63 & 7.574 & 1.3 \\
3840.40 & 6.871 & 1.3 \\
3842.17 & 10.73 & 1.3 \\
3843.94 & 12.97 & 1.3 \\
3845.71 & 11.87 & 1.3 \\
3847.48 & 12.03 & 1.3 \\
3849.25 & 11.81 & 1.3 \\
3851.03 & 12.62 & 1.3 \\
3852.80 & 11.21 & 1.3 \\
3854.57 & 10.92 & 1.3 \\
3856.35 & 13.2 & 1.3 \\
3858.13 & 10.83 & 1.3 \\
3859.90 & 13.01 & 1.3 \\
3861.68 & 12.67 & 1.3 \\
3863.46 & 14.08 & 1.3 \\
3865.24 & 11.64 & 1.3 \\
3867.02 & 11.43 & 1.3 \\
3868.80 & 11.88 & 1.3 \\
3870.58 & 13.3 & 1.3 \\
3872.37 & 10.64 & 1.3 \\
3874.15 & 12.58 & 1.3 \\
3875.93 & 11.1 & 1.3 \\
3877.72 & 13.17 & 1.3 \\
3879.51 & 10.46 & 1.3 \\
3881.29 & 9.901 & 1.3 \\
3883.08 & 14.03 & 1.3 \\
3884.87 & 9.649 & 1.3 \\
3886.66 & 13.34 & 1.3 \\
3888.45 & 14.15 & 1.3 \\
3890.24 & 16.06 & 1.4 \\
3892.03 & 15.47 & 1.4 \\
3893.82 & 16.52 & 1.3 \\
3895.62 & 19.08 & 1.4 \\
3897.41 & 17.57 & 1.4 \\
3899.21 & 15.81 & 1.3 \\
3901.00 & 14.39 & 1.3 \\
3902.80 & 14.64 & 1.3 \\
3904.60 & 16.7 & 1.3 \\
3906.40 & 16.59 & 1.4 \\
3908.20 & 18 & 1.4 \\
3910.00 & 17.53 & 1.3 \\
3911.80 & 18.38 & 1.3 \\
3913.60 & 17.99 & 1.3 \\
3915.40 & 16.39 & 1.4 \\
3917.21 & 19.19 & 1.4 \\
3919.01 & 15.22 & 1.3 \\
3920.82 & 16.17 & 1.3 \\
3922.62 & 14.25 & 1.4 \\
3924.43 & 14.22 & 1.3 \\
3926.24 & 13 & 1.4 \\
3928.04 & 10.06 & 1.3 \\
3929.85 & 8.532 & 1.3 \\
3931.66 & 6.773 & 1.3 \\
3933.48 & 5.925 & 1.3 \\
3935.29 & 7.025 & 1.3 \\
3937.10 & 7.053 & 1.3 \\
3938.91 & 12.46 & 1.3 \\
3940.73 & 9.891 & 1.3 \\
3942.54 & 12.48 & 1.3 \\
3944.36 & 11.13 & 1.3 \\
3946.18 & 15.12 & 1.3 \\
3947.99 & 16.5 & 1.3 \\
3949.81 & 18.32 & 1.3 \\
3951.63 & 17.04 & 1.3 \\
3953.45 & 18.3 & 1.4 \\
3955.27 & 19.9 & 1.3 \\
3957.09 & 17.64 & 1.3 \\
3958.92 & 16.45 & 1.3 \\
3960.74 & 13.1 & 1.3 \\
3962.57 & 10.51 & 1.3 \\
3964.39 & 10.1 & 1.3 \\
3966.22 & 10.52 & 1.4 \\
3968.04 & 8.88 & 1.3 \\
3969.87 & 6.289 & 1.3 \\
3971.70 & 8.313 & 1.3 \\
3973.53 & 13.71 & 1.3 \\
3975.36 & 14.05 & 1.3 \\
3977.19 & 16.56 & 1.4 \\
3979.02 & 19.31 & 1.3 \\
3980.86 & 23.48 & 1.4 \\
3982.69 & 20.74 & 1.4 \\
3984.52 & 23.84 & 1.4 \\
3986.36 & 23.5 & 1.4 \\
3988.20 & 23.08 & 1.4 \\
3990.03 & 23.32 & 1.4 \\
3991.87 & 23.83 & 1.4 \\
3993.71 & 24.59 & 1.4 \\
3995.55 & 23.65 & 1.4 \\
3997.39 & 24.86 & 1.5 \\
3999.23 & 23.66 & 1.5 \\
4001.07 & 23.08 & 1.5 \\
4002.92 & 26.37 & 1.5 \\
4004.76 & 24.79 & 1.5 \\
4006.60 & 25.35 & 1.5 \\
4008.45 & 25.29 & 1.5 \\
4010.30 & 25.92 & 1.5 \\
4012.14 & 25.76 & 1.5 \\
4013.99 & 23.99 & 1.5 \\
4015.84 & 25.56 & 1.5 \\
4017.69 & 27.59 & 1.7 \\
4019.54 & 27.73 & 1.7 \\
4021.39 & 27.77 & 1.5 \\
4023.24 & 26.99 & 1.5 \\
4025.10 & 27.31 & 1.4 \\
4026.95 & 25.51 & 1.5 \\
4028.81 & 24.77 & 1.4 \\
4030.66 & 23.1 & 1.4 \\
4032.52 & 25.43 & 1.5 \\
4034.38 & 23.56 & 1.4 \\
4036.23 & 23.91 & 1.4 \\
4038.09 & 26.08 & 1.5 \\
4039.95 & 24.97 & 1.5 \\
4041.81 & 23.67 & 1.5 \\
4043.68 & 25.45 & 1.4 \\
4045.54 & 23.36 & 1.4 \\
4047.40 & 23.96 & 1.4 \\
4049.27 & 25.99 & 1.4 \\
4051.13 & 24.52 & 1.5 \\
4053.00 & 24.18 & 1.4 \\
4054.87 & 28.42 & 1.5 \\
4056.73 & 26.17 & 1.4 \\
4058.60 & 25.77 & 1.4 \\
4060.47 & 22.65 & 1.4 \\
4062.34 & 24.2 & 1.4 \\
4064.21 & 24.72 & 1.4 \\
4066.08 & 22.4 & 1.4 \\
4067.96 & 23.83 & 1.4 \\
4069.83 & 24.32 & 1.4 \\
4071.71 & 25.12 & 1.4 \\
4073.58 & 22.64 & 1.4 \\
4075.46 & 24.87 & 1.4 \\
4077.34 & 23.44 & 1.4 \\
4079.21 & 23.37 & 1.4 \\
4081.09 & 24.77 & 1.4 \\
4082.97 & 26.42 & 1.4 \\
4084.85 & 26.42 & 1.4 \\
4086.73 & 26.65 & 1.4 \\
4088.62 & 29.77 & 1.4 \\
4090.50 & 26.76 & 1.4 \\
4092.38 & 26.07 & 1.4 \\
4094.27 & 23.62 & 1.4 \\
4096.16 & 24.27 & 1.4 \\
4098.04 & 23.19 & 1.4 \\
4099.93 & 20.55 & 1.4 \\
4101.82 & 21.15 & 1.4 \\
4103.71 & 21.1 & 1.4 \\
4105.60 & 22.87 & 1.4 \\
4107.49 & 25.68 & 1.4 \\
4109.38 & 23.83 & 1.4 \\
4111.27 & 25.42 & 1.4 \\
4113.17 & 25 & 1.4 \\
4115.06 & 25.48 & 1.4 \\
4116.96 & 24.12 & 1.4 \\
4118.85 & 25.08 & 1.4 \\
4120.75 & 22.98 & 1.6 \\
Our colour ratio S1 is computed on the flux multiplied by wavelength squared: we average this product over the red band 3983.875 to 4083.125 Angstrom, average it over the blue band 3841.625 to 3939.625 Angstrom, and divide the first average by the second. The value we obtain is 2.02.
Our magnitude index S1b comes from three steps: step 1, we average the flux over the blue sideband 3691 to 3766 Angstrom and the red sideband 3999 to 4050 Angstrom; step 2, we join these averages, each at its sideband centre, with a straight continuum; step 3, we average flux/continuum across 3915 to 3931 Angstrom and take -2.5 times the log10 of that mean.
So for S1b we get 0.46 mag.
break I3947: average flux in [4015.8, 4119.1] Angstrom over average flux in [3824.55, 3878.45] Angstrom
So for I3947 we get 2.25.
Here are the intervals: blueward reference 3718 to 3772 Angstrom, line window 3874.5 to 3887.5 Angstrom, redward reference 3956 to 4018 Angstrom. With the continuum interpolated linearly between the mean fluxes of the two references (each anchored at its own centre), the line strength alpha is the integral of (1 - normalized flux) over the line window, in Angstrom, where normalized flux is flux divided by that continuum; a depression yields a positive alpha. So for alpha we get 4.0 Angstrom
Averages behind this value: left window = 12.9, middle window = 11.7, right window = 19.9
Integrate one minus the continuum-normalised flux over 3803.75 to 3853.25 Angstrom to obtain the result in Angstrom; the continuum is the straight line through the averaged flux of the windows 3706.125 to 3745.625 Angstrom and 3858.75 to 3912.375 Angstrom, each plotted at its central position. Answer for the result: 9.0 Angstrom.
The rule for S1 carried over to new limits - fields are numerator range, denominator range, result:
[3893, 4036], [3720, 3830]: 1.53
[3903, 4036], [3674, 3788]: 1.48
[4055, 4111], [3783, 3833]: 2.20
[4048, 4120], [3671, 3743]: 2.12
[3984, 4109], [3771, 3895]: 2.18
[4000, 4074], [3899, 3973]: 1.95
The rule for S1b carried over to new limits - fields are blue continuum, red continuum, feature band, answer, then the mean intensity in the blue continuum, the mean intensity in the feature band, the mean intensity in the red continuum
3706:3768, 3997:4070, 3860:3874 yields 0.44 mag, 13.2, 12.3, 25.1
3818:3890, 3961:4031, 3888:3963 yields 0.10 mag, 11.2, 14.6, 21.3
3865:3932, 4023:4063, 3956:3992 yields 0.23 mag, 14.2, 16.2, 25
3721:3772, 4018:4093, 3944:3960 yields 0.24 mag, 12.8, 16.9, 25.2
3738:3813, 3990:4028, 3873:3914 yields 0.31 mag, 14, 14.9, 25.4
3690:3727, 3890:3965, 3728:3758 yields 0.22 mag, 14.8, 12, 14.5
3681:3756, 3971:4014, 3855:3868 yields 0.41 mag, 13.6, 12.3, 22.2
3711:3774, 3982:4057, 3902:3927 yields 0.25 mag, 13.3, 16.3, 24.9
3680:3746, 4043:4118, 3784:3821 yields 0.19 mag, 13.8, 13.7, 24.6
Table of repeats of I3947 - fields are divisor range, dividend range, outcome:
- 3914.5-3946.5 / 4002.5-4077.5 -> 2.11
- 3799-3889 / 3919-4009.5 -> 1.40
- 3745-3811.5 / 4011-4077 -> 1.75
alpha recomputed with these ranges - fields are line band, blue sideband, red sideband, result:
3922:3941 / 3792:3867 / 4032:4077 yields 8.3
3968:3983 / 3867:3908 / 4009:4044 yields 4.7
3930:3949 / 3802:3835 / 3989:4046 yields 9.1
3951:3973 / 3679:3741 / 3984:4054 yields 9.4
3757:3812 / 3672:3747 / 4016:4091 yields 5.7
